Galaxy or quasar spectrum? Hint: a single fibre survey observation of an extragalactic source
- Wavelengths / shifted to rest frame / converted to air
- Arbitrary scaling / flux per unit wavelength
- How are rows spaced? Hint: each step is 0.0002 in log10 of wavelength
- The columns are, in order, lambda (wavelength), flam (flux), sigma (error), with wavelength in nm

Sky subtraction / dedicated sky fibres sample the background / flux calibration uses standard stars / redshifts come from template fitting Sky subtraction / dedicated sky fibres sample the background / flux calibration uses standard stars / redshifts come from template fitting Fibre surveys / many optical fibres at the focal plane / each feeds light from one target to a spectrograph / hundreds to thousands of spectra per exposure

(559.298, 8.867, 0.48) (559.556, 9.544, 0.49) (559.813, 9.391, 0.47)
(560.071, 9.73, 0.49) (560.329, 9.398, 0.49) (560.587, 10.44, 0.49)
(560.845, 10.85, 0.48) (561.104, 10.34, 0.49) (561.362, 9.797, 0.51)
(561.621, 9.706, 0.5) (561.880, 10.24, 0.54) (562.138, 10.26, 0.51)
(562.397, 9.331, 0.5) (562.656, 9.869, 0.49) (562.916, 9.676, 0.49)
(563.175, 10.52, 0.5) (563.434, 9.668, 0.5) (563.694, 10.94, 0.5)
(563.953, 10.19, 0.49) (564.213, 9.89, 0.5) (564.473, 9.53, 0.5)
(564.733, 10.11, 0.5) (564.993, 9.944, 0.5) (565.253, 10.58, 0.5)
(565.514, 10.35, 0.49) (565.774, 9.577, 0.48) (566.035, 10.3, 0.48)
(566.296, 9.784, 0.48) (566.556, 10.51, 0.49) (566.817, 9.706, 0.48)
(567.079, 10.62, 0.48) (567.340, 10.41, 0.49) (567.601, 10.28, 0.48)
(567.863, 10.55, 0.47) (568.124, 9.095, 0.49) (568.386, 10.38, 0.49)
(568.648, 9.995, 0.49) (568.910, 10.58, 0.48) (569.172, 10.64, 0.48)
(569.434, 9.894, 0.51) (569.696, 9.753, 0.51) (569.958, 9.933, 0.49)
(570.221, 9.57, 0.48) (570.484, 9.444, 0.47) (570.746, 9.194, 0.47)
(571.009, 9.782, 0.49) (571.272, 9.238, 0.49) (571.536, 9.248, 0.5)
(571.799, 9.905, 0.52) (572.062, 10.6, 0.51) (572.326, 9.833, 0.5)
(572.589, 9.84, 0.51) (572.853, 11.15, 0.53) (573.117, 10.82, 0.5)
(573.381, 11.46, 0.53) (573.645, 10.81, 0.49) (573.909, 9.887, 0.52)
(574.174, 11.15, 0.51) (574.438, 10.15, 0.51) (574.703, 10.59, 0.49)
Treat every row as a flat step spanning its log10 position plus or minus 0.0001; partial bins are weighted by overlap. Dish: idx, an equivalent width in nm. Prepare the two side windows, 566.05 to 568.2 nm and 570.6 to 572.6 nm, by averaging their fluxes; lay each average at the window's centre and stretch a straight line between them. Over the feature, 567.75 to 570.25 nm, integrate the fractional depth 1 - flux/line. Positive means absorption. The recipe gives -0.02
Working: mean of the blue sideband 10.2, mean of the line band 10.1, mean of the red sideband 9.7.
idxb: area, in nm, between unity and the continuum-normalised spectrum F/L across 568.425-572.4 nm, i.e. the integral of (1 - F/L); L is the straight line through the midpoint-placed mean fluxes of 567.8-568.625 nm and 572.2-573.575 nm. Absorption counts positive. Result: 0.16 nm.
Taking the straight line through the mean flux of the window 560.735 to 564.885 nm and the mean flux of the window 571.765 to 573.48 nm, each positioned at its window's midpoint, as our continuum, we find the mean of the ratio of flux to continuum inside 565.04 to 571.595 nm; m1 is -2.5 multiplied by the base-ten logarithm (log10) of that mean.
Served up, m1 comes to 0.04 mag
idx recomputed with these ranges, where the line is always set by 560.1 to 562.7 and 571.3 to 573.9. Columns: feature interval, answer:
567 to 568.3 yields 0.00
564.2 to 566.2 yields 0.02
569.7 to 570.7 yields 0.06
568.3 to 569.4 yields -0.01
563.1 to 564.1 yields -0.02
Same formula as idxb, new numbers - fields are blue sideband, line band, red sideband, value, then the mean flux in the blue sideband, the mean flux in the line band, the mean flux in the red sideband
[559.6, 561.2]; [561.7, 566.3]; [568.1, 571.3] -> -0.05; 9.99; 10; 9.85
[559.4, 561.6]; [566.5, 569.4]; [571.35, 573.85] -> -0.01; 9.91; 10.2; 10.4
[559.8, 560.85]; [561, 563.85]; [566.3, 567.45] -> 0.00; 9.92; 10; 10.3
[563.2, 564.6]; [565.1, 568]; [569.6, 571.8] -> -0.11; 10.1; 10.2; 9.54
